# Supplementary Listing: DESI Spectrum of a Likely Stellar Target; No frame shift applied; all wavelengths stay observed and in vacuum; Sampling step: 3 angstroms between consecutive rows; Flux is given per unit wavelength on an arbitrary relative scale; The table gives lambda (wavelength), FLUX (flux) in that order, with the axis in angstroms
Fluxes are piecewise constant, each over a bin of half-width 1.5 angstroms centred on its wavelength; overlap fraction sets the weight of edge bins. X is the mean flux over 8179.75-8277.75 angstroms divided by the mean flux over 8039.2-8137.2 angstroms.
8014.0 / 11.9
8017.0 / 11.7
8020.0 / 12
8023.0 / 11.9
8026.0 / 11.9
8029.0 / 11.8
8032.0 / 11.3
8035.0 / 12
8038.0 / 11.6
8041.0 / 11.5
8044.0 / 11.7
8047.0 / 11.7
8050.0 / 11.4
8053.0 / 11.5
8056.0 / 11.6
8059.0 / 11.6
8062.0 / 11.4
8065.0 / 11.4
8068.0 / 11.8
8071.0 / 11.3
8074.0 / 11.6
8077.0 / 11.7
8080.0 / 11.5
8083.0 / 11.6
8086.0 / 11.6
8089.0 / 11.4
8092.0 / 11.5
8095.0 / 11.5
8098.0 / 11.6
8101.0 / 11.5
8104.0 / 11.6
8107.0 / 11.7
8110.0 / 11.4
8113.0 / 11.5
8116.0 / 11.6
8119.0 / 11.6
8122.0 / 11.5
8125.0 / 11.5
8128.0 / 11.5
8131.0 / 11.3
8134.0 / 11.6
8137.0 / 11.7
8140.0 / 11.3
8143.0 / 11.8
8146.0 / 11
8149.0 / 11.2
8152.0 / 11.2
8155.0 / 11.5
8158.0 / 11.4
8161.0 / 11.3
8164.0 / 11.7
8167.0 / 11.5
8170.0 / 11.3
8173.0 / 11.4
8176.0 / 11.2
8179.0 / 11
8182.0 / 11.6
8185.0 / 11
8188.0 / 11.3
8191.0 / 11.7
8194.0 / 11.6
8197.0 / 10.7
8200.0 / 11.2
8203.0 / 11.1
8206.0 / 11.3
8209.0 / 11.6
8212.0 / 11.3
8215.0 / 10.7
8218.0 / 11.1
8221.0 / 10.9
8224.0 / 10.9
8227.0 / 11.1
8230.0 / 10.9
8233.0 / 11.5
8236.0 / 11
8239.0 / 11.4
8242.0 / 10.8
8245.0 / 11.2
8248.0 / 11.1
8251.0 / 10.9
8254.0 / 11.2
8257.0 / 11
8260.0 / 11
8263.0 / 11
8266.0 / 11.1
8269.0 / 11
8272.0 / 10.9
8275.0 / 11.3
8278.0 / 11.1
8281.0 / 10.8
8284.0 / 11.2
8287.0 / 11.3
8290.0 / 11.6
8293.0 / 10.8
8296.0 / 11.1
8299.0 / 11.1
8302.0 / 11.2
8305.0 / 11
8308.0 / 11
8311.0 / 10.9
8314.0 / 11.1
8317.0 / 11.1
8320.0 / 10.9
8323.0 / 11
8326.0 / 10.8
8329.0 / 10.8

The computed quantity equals 0.96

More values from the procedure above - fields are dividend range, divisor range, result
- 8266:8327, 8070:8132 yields 0.96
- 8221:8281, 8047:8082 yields 0.96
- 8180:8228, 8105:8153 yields 0.98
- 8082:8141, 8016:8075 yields 0.99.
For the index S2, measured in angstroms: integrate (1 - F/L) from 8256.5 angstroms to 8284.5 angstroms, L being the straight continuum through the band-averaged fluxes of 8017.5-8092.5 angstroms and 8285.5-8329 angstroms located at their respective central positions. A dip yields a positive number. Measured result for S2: 0.3 angstroms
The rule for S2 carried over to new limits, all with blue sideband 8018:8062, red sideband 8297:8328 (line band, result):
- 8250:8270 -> 0.2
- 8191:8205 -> 0.1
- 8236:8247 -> 0.1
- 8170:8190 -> 0.1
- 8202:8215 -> 0.0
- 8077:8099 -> 0.0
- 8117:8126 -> -0.1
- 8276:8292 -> -0.2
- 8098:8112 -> -0.1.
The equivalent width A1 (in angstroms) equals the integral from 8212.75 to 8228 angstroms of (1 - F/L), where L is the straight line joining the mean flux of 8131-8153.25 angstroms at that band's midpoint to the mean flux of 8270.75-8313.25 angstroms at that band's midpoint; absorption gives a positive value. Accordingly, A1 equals 0.39 angstroms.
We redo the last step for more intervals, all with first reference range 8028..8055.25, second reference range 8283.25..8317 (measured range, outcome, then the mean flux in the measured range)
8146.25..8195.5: 0.0 angstroms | 11.4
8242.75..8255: 0.1 angstroms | 11.1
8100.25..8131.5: -0.2 angstroms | 11.5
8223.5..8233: 0.2 angstroms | 11.1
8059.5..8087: 0.0 angstroms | 11.5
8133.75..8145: -0.1 angstroms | 11.6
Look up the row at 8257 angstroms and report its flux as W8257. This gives 11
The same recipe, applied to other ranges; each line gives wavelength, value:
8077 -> 11.7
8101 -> 11.5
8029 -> 11.8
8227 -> 11.1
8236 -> 11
